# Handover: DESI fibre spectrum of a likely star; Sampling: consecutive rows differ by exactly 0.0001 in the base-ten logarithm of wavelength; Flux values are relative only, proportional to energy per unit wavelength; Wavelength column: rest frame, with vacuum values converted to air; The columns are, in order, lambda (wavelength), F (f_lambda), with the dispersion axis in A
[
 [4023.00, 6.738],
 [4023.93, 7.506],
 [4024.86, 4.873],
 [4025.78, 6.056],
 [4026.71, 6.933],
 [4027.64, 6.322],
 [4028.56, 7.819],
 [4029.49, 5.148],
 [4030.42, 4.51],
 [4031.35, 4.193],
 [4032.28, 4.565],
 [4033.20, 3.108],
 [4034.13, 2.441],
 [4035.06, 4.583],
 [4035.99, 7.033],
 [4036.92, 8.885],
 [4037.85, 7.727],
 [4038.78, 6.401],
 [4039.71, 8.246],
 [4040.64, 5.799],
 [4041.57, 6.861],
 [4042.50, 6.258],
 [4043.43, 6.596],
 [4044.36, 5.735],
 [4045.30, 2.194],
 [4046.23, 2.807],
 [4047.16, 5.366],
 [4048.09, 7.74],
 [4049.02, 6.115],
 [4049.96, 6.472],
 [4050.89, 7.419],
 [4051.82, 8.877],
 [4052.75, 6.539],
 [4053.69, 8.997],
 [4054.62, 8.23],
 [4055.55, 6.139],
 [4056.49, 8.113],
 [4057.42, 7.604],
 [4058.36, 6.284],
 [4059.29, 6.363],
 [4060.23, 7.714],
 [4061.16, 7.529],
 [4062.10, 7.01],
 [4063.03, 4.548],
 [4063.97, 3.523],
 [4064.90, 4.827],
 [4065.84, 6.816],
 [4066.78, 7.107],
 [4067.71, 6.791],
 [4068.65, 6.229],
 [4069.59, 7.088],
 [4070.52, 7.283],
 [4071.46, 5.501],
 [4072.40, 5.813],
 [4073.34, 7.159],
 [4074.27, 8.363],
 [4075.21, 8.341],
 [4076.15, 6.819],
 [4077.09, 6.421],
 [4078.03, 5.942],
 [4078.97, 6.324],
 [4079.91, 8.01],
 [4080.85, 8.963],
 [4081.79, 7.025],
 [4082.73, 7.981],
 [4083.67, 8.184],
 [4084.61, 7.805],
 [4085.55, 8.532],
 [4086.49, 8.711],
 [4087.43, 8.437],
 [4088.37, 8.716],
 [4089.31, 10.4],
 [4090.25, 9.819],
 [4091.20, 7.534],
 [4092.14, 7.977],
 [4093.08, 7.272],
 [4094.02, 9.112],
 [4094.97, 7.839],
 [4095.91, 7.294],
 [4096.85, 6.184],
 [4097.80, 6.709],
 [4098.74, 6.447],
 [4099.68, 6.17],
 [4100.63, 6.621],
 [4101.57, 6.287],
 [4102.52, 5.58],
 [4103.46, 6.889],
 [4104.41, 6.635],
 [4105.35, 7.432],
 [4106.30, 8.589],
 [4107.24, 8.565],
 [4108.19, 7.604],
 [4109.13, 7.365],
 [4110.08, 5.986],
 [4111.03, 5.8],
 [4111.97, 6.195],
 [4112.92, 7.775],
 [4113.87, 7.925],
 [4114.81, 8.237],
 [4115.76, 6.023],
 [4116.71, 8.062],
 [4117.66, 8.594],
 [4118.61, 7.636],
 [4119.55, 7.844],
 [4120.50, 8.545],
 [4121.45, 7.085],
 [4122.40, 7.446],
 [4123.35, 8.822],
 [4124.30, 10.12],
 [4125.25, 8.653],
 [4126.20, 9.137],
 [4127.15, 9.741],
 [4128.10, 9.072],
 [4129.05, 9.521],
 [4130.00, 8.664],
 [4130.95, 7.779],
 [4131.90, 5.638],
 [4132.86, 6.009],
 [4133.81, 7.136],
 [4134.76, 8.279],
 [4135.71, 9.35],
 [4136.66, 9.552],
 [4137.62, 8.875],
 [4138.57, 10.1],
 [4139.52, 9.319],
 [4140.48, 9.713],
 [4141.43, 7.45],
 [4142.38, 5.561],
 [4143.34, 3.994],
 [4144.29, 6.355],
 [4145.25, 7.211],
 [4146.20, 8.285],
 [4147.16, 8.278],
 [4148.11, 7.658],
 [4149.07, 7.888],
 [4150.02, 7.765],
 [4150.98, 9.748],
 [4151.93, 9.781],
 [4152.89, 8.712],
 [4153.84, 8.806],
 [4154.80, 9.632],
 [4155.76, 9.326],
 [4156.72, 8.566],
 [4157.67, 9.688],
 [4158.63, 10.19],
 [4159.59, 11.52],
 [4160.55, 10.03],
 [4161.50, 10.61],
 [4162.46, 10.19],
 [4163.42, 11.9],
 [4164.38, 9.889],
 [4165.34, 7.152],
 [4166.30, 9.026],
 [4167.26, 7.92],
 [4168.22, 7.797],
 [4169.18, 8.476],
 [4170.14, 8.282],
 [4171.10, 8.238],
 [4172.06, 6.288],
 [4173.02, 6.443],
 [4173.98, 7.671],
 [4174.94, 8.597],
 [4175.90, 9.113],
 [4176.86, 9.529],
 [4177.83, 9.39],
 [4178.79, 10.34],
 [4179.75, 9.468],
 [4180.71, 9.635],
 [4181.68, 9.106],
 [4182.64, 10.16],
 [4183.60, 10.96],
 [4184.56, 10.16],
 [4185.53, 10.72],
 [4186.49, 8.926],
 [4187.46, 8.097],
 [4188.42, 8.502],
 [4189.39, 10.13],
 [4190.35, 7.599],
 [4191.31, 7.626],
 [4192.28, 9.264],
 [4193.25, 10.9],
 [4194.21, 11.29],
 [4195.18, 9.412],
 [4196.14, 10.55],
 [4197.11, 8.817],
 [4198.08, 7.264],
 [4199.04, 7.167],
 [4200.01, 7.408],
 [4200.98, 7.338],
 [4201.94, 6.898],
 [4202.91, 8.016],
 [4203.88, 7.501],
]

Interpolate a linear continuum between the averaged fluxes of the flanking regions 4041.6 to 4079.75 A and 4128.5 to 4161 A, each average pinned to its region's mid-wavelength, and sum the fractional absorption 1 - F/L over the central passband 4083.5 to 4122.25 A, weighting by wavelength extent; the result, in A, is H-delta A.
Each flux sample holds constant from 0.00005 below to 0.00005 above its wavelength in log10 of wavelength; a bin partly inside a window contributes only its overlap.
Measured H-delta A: -0.5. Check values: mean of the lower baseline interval 6.54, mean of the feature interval 7.57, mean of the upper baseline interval 8.42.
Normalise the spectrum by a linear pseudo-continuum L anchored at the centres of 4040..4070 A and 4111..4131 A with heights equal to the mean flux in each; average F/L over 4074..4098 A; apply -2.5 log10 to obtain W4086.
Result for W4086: -0.089 mag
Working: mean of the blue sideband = 6.44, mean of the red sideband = 8.18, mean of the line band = 7.88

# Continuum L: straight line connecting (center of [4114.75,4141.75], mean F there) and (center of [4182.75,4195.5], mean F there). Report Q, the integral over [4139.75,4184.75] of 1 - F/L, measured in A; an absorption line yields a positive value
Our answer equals 1.2 A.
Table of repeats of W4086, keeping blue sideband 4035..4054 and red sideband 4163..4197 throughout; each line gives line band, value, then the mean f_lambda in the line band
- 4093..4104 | 0.105 mag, 6.85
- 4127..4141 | -0.042 mag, 8.55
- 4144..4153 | 0.042 mag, 8.18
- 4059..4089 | 0.003 mag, 7.08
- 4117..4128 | -0.068 mag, 8.52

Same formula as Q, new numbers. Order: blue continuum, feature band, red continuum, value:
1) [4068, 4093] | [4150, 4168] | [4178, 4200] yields -1.32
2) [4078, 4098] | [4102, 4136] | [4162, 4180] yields 2.10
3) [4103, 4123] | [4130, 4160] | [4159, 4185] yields 0.27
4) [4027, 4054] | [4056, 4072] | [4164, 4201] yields -0.02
